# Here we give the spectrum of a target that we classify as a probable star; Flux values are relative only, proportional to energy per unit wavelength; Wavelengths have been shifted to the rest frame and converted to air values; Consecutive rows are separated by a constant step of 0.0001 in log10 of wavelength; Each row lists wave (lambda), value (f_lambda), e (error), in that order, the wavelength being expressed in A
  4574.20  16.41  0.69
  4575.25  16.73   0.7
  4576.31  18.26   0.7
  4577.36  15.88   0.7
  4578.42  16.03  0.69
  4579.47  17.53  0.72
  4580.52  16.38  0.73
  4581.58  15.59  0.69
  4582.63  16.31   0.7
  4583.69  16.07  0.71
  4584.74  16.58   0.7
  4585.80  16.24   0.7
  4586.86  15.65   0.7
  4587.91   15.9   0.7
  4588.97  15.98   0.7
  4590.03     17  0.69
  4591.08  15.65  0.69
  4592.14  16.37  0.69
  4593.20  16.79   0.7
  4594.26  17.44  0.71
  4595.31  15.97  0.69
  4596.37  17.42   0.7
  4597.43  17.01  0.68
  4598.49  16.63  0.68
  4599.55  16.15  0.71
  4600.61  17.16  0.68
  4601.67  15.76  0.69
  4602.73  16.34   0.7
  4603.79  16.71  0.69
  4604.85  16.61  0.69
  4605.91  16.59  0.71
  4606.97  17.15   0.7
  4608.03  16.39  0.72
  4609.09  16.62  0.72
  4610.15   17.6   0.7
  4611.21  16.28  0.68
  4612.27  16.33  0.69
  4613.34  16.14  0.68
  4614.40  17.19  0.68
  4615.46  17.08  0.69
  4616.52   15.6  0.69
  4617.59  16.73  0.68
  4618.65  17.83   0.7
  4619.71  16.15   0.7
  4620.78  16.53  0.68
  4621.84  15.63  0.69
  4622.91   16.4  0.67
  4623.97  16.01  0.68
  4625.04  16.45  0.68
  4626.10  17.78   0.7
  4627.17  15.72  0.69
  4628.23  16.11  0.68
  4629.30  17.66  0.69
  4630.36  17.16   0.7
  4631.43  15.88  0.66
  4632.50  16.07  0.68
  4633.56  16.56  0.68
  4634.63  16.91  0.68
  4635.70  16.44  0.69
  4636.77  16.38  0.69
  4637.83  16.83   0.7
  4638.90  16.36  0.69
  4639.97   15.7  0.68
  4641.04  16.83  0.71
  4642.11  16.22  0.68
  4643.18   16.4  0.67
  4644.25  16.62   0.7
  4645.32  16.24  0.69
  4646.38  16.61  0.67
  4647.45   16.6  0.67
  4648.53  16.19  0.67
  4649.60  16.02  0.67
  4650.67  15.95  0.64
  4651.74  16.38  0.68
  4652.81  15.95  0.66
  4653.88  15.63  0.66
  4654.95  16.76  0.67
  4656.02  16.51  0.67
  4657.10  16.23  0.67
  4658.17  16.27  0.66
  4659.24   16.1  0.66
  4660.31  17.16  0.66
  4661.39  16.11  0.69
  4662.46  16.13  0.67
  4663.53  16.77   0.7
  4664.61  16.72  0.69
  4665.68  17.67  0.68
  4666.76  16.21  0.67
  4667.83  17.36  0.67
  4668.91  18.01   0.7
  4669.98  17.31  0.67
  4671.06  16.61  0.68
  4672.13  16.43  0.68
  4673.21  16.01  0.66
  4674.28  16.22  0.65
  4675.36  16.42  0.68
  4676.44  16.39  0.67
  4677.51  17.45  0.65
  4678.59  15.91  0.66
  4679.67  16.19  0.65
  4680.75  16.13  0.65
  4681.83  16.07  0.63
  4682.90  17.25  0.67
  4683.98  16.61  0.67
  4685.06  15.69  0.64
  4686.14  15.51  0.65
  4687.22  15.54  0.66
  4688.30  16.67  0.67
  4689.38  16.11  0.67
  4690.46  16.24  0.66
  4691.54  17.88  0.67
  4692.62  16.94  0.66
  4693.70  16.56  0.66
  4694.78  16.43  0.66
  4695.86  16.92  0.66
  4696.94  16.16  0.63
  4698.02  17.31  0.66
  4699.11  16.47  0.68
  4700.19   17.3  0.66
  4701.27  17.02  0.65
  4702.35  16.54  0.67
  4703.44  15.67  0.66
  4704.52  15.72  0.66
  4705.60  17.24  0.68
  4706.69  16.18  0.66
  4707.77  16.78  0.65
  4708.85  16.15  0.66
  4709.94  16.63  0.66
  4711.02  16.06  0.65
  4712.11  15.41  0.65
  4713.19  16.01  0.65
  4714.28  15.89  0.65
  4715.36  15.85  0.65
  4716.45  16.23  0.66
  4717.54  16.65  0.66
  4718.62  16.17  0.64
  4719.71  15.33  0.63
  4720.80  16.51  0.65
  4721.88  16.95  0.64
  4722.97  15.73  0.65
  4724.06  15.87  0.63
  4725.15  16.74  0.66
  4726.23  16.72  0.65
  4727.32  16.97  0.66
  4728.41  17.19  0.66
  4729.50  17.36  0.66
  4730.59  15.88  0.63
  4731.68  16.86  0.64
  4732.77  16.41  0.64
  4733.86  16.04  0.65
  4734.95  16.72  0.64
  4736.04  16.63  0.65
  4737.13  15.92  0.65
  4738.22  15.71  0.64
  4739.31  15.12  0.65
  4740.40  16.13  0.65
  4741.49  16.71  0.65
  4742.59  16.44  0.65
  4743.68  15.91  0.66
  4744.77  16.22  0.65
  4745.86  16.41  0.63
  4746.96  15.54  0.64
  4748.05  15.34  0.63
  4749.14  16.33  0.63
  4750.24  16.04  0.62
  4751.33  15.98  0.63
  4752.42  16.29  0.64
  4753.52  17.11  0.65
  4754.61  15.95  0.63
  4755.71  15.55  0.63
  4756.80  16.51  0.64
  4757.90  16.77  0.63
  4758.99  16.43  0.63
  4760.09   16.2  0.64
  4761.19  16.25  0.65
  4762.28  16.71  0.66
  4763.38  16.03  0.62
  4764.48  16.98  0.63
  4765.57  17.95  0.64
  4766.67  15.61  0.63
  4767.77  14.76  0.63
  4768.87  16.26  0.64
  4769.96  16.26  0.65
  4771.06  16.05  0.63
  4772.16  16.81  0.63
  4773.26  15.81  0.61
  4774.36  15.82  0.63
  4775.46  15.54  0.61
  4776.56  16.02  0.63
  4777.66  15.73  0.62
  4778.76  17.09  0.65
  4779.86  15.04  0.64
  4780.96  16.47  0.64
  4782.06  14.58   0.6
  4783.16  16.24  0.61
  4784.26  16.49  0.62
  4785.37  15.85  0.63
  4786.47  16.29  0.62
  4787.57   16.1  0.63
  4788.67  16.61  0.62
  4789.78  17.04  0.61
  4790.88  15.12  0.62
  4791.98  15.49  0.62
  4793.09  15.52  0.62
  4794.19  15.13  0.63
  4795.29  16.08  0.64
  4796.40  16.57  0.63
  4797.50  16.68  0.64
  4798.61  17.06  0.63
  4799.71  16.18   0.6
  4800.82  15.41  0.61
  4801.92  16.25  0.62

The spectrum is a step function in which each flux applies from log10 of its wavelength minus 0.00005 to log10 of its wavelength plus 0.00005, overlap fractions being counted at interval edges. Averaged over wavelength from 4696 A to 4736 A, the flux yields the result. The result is 16.4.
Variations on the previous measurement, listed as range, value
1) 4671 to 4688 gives 16.3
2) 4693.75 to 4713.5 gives 16.5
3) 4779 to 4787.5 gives 15.9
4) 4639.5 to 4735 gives 16.4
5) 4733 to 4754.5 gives 16.1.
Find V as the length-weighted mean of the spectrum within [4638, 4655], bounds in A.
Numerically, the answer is 16.3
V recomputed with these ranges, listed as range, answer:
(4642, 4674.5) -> 16.5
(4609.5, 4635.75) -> 16.6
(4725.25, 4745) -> 16.4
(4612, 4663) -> 16.4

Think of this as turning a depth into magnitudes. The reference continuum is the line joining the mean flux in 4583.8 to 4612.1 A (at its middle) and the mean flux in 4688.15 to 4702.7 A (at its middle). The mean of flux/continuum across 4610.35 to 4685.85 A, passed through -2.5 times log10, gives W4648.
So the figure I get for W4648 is 0.011 mag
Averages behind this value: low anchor 16.5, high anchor 16.8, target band 16.5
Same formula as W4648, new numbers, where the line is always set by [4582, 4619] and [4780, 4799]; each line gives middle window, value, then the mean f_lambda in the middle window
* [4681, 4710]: -0.014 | 16.5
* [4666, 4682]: -0.017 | 16.6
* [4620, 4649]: 0.000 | 16.4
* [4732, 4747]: 0.001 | 16.2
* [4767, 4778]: 0.013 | 15.9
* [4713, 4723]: 0.005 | 16.2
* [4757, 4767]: -0.030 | 16.6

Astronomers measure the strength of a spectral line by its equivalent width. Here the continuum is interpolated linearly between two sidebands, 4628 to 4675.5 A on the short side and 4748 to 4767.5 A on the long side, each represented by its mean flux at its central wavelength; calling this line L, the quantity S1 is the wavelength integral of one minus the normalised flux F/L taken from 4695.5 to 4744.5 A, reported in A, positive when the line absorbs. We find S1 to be 0.1 A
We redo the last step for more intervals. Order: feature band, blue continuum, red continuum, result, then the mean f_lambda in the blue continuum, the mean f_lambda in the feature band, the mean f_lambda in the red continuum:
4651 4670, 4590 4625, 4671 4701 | -0.1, 16.6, 16.6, 16.5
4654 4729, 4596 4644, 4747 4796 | -0.6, 16.6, 16.5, 16.1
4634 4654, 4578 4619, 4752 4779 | 0.1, 16.5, 16.3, 16.2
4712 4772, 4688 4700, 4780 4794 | 0.2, 16.7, 16.3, 15.9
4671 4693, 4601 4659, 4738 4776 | -0.1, 16.5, 16.4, 16.2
